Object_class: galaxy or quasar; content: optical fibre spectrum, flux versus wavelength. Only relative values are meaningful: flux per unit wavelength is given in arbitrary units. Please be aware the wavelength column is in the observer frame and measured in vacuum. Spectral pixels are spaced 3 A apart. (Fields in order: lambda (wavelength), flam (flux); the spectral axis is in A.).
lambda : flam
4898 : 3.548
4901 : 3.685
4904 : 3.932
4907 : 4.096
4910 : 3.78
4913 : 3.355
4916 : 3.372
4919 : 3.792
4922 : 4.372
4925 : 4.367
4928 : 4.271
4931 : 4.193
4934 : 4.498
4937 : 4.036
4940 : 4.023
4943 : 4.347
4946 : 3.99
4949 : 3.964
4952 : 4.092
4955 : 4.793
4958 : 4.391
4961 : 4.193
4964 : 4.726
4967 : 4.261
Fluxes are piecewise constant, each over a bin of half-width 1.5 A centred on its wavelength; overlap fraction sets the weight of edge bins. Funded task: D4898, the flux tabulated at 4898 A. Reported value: 3.548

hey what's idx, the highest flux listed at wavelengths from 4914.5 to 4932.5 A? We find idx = 4.372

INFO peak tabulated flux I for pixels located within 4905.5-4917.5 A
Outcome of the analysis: 4.096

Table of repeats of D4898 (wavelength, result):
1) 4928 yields 4.271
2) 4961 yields 4.193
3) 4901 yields 3.685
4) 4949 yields 3.964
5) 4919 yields 3.792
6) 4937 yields 4.036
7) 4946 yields 3.99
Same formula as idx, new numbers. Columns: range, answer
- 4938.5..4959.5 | 4.793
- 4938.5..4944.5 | 4.347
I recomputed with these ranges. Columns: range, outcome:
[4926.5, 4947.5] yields 4.498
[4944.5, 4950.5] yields 3.99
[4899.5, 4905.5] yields 3.932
